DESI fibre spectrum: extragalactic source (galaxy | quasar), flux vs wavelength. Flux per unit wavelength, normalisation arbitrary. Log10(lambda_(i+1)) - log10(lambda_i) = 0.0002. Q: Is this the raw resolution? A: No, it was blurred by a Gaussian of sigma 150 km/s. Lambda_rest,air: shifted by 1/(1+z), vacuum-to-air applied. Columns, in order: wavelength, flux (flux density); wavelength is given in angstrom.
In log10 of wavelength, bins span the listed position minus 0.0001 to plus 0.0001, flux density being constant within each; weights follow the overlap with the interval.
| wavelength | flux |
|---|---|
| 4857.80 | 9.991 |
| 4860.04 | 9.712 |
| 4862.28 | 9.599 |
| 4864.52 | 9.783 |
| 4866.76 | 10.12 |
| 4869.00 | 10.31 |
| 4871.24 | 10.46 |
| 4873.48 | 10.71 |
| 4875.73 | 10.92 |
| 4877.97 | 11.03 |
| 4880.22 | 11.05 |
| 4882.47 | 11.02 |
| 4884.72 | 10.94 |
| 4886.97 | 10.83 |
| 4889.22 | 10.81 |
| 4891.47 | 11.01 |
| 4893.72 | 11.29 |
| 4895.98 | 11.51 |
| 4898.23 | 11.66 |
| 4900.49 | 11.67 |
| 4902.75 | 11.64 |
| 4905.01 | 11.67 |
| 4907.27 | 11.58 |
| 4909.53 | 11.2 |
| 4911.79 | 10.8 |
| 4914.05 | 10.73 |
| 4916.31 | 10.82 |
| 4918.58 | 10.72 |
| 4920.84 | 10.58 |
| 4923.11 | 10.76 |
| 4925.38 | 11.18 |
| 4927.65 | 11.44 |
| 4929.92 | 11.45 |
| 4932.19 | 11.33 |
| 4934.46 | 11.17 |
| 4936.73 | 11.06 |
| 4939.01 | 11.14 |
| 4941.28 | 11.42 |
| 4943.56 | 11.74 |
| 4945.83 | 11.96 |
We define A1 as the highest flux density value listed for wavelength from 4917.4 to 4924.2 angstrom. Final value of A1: 10.76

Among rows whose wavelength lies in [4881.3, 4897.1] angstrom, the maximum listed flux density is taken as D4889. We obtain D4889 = 11.51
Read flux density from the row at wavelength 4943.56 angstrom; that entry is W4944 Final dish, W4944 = 11.74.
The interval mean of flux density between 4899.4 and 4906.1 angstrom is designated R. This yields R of 11.7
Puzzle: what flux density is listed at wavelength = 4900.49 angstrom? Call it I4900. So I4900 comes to 11.67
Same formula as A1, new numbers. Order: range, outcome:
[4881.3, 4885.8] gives 11.02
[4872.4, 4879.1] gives 11.03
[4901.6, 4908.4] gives 11.67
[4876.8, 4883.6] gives 11.05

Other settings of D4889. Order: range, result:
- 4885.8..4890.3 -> 10.83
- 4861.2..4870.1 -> 10.31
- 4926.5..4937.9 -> 11.45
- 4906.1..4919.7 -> 11.58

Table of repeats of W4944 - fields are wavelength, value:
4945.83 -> 11.96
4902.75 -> 11.64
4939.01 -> 11.14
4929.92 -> 11.45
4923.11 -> 10.76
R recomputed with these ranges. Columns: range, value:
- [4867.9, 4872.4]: 10.4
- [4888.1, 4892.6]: 10.9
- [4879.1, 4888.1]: 11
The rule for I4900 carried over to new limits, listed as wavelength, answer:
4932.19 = 11.33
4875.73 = 10.92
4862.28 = 9.599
